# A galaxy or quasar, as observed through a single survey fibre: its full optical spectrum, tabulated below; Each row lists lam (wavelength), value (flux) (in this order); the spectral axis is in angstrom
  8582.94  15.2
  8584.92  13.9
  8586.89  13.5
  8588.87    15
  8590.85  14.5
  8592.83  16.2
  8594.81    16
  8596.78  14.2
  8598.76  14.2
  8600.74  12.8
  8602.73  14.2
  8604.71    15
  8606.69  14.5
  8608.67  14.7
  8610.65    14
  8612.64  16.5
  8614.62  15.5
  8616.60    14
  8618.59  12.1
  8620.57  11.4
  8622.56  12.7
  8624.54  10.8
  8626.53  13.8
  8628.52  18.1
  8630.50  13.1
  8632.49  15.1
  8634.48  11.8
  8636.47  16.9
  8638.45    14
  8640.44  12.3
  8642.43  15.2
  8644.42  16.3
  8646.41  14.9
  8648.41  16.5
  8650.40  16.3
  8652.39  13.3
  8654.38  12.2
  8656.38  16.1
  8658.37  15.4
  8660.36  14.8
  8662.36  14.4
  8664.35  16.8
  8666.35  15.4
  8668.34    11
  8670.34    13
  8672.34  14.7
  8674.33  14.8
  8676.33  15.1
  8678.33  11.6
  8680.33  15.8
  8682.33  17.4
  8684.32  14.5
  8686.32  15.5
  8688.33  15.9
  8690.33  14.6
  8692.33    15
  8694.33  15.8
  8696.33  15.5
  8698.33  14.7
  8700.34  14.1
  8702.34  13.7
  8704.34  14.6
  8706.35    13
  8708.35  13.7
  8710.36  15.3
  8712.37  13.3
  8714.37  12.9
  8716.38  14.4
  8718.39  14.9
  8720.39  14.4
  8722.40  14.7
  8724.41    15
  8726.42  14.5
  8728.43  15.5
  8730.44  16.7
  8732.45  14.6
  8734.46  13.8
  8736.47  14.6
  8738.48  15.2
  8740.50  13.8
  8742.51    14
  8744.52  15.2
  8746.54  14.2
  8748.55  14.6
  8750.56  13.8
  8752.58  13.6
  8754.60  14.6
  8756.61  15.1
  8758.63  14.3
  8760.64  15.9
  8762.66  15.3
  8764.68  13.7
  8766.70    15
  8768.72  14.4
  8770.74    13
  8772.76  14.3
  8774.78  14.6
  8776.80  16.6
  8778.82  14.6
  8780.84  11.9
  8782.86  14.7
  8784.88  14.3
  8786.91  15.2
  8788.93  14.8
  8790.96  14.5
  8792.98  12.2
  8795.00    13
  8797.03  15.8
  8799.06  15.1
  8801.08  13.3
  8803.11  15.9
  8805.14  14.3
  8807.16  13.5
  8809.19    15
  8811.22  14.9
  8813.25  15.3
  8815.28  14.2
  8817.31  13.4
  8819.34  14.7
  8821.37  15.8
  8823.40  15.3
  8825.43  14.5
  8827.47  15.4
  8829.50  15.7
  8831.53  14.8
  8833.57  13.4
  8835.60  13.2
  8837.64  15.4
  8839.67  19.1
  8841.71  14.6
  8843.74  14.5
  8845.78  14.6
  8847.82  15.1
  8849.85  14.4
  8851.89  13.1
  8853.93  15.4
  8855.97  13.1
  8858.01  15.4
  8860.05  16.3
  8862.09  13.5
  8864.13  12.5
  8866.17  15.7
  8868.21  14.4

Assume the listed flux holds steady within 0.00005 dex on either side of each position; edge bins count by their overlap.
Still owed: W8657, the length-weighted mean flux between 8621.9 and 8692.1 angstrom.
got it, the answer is 14.6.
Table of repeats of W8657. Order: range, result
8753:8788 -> 14.5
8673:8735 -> 14.7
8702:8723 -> 14.1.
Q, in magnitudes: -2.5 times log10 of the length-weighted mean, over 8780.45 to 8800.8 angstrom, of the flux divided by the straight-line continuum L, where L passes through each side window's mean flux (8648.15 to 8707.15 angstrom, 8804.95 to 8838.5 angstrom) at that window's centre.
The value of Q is 0.03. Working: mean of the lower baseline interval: 14.7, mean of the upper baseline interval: 14.6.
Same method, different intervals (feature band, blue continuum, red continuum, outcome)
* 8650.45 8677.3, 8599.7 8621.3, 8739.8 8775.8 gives -0.018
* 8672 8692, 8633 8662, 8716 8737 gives -0.017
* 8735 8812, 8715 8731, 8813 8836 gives 0.026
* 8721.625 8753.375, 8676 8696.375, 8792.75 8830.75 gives 0.024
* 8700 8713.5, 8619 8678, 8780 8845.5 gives 0.036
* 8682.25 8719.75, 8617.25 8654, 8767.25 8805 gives -0.030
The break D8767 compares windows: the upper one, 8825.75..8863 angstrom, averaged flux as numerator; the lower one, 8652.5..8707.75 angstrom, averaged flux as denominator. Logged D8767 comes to 1.01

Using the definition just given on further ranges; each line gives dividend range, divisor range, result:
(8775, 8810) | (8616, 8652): 1.02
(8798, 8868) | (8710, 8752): 1.01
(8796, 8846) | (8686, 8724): 1.02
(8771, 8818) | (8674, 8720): 0.99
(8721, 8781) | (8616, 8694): 1.01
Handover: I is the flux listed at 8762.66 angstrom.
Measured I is 15.3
